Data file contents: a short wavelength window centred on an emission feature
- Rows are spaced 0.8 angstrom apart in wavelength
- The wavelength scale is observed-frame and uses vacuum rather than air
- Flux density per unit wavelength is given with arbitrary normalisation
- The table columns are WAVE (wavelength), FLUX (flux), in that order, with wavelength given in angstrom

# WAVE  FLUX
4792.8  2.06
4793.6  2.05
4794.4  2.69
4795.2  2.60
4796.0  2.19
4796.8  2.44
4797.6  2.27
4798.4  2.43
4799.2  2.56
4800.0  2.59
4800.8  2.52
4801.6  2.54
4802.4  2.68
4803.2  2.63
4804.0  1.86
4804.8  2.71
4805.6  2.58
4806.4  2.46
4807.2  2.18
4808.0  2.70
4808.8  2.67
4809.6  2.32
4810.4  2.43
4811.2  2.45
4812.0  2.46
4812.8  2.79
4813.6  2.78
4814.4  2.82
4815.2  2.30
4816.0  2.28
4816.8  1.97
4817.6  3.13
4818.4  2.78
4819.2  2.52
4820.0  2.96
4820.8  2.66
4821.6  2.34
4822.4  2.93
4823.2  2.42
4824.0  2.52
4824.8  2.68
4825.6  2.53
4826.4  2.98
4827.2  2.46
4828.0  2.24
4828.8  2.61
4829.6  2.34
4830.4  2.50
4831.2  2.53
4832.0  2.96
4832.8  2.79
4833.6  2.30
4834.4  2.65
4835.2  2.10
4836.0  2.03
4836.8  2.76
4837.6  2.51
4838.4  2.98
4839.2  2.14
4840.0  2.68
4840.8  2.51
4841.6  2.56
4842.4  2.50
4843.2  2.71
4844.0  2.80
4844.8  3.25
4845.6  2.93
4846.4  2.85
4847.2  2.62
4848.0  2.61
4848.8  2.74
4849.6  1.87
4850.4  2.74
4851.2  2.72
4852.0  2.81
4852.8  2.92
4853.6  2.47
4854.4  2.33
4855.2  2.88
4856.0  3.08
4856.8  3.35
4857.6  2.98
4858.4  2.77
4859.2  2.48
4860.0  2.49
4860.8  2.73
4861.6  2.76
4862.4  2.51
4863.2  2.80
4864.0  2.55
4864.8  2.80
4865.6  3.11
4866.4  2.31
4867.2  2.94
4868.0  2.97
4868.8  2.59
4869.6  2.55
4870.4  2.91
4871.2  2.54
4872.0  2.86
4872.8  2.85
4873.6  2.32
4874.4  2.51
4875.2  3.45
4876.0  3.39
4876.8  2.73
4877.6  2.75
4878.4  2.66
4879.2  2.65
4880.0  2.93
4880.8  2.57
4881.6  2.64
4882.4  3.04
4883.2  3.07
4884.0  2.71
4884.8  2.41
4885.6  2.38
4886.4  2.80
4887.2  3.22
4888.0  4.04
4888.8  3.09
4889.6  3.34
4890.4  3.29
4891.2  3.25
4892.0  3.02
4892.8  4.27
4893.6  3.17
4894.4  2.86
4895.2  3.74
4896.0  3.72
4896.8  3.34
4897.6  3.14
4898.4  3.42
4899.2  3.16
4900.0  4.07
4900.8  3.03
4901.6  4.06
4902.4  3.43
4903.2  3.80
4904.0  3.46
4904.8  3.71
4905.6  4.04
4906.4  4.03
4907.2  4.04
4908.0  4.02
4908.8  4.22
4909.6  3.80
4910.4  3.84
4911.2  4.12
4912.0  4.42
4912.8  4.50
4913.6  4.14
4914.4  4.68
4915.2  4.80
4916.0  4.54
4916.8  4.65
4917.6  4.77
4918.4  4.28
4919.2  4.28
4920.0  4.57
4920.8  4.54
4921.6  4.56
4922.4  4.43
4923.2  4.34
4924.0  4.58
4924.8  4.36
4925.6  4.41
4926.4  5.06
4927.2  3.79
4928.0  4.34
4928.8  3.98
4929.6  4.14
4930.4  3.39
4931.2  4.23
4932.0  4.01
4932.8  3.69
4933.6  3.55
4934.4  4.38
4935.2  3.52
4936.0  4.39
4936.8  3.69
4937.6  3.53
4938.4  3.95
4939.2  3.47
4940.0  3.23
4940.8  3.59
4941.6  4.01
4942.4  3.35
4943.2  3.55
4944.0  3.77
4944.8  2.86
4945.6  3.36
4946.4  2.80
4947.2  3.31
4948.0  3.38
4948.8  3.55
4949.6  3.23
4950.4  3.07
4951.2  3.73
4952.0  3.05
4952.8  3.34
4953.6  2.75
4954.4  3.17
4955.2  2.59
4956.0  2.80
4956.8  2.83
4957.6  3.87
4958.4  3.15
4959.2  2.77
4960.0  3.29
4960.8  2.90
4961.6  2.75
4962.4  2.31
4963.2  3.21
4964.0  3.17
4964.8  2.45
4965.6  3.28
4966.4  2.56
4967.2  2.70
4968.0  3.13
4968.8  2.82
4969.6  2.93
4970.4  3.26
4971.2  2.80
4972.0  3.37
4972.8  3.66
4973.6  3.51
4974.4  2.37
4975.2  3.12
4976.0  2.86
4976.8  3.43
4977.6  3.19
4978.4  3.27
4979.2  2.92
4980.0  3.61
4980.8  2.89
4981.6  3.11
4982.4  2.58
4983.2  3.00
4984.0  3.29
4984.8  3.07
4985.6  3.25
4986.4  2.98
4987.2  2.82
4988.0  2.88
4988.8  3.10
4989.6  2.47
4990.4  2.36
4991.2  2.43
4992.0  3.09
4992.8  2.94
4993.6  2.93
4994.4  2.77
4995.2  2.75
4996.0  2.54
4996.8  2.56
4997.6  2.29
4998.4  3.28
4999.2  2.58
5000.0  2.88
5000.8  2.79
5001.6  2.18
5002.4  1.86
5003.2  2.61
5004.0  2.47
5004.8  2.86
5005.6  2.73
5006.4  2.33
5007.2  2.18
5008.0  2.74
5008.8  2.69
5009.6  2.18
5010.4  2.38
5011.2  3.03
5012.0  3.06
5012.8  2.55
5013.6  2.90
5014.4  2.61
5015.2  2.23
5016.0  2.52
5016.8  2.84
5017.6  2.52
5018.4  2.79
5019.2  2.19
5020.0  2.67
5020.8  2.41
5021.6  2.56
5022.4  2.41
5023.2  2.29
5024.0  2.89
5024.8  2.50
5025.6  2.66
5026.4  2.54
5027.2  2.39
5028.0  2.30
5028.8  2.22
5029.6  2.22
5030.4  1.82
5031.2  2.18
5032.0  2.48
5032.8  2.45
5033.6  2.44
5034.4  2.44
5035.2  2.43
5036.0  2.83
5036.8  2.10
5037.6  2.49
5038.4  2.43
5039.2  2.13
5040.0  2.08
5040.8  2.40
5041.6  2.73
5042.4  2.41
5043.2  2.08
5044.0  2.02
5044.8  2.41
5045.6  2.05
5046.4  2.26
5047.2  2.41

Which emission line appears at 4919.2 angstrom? Mg II 2798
